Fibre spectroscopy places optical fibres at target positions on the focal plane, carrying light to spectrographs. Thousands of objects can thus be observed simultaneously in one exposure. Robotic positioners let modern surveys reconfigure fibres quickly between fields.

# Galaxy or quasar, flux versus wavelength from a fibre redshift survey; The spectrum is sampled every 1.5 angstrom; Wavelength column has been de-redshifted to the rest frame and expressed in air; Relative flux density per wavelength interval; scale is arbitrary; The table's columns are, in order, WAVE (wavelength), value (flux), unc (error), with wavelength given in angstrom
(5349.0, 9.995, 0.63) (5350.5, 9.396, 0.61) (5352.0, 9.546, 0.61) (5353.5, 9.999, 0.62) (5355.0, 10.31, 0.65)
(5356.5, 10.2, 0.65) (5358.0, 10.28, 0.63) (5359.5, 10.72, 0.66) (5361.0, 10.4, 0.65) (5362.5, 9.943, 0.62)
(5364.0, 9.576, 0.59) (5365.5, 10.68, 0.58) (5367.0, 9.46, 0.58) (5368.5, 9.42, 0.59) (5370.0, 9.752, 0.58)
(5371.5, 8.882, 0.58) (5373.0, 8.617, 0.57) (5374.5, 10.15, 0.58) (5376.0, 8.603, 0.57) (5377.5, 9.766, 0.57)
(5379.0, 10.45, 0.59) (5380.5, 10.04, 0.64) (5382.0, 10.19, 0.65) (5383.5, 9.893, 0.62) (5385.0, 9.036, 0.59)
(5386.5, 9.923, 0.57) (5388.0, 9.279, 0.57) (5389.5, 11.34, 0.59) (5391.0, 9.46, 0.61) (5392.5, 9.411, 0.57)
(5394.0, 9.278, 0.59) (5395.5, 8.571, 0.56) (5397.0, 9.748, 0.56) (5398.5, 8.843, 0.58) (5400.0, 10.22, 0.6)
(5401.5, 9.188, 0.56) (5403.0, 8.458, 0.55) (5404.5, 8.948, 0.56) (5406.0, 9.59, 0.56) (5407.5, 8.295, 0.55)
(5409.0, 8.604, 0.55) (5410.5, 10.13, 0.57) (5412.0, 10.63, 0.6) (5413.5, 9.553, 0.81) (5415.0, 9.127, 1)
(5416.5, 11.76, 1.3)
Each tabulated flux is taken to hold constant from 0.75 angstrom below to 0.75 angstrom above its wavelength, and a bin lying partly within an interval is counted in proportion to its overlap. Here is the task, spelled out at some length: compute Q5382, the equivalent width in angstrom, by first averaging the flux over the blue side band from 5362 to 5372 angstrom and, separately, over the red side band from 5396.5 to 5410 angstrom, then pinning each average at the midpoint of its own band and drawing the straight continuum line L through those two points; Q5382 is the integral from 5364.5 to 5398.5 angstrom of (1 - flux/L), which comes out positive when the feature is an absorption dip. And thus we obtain -0.6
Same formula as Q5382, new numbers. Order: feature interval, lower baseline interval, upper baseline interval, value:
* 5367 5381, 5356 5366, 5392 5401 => 0.6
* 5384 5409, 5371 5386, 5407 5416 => 0.5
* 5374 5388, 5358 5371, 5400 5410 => -0.3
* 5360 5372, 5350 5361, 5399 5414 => 0.2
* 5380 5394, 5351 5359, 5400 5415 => -0.3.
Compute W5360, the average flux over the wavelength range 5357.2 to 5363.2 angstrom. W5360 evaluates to 10.3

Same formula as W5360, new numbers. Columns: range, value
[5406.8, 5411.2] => 9.01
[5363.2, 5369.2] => 9.79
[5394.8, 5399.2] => 9.06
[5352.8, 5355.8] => 10.2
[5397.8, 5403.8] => 9.18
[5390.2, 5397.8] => 9.3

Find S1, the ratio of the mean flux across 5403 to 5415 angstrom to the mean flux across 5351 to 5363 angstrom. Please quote 0.92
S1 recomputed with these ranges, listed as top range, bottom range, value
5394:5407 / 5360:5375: 0.95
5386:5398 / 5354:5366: 0.94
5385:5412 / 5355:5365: 0.92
